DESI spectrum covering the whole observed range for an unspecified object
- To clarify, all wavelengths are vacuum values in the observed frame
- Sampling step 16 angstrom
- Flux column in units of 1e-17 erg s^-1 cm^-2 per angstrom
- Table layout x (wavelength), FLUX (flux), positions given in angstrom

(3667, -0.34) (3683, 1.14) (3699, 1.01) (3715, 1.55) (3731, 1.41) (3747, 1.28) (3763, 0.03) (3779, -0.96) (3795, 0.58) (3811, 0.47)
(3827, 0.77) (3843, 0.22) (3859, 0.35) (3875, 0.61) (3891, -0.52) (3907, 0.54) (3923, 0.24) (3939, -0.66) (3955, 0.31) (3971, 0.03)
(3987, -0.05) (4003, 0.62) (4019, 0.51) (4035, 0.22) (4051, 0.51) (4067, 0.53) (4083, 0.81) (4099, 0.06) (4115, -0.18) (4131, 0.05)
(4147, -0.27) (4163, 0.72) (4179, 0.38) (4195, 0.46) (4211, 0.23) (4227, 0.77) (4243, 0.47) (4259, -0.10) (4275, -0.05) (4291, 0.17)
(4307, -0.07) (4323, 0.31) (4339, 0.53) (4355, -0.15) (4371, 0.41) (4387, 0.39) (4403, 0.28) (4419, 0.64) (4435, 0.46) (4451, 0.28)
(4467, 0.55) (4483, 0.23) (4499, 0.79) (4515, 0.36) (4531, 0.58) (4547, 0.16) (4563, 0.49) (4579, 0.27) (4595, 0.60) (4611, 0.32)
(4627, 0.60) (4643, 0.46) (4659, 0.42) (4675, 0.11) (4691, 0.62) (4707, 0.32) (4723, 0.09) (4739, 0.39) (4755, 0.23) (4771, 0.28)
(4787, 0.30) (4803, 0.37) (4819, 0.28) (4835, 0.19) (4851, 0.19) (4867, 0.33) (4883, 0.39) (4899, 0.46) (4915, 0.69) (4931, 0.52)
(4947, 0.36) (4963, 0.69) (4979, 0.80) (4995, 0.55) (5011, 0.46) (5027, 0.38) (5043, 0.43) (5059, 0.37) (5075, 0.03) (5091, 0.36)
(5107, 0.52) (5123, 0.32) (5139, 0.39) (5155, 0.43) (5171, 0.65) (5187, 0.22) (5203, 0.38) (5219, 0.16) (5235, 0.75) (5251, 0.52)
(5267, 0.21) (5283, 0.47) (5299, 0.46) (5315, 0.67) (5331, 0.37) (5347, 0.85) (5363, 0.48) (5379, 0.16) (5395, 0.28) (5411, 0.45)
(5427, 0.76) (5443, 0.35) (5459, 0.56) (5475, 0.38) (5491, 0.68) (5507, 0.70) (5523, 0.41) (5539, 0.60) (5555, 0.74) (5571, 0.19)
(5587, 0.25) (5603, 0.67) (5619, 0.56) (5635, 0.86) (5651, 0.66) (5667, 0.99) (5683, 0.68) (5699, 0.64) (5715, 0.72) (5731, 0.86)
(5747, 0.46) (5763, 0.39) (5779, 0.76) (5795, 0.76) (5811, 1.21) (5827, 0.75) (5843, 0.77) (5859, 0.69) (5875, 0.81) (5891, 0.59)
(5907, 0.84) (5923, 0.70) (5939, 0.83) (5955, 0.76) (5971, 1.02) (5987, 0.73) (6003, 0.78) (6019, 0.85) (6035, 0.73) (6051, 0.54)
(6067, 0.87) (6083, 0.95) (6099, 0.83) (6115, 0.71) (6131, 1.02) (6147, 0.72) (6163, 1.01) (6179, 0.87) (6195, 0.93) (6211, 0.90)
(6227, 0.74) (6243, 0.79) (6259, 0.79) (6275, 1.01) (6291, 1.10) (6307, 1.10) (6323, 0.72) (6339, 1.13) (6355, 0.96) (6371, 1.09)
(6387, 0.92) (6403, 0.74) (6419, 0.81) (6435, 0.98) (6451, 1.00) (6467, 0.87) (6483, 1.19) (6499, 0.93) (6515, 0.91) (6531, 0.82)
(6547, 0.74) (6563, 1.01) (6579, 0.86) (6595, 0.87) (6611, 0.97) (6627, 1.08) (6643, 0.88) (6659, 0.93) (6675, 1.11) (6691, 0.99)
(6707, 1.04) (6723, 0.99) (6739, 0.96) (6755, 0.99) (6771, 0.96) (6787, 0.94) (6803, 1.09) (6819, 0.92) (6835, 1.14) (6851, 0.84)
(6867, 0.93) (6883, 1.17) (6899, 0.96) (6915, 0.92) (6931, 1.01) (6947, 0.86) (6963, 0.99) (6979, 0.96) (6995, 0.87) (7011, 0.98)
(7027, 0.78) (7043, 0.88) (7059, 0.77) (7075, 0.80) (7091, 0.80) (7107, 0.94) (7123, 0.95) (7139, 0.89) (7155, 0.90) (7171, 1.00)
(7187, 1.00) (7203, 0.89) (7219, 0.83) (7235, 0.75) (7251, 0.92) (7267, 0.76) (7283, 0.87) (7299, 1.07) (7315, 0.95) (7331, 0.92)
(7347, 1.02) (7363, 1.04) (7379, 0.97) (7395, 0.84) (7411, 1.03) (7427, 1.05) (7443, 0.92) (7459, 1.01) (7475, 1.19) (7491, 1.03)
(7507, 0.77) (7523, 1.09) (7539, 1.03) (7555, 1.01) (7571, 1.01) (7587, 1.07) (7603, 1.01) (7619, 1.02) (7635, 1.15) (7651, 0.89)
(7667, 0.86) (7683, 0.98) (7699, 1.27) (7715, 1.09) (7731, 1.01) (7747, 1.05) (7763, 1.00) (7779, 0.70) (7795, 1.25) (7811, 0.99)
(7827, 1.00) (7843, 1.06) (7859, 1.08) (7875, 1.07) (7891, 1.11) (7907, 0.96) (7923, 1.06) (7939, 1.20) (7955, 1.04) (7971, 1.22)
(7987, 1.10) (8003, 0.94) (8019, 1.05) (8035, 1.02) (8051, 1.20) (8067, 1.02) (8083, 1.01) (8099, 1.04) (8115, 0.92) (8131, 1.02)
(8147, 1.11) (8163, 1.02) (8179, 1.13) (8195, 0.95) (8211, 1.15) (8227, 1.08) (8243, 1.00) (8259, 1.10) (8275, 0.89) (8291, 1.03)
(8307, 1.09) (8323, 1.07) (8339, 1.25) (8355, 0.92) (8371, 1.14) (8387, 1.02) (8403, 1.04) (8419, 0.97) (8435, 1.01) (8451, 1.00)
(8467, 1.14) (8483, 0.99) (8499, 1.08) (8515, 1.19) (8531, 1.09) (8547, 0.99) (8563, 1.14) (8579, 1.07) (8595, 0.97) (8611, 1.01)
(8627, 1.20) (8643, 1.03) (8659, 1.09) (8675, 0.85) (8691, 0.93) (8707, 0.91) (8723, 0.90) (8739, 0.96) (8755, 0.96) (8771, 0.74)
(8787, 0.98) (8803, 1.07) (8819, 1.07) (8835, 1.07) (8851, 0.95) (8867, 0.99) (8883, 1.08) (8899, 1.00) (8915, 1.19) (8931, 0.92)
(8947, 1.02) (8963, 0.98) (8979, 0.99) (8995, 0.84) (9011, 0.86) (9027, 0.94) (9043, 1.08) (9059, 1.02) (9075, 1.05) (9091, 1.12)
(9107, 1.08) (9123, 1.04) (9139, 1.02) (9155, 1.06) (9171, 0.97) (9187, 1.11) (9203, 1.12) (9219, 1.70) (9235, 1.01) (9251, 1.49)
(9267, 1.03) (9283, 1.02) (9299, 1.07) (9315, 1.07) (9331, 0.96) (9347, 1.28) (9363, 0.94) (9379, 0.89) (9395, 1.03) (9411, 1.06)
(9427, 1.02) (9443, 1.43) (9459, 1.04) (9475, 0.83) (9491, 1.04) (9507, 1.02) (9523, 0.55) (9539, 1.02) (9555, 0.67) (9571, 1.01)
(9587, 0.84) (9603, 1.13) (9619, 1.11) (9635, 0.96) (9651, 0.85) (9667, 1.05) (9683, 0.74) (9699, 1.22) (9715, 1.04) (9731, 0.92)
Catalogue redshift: 0.405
